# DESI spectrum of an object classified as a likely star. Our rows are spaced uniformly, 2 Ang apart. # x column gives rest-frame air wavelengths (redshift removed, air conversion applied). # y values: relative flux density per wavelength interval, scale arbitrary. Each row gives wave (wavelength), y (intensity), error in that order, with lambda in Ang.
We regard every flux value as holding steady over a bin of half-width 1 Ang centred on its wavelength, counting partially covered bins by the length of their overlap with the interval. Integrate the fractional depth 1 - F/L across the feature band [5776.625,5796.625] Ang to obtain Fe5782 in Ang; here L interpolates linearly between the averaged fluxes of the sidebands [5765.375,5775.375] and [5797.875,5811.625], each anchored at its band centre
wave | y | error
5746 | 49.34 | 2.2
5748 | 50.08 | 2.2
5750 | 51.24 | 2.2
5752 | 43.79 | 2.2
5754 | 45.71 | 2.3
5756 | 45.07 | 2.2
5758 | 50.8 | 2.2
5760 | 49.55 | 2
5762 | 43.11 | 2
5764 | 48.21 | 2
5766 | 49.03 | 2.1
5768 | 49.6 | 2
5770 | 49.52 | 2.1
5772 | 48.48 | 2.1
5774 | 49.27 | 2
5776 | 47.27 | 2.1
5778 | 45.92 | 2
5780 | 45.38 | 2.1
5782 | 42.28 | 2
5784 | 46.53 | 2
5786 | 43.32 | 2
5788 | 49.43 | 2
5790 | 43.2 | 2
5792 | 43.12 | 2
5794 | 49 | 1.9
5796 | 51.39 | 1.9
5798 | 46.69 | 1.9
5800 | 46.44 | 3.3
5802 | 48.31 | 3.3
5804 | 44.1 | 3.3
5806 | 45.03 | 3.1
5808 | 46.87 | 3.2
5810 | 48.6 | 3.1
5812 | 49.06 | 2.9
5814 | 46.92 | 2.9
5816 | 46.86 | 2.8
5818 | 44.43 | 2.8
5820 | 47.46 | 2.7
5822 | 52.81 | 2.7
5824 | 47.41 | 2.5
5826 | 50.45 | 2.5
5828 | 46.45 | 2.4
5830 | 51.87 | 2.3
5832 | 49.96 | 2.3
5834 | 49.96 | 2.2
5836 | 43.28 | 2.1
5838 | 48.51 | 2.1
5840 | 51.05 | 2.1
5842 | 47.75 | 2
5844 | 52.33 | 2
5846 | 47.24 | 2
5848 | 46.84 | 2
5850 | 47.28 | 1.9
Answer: 0.9 Ang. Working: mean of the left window 49.1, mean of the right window 46.7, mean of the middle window 45.9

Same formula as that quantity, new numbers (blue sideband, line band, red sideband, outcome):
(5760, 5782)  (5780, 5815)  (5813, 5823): 0.83 Ang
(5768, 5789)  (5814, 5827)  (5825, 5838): 0.04 Ang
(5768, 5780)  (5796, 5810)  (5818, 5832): 0.53 Ang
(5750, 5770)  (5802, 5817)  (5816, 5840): 0.41 Ang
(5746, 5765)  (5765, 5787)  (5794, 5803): 0.44 Ang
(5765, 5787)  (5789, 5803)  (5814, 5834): 0.23 Ang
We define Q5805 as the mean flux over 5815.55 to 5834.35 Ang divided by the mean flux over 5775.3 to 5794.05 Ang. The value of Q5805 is 1.1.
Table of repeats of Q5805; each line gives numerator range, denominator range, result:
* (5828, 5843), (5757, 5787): 1.03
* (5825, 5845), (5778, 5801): 1.07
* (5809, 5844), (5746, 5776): 1.01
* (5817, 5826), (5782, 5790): 1.06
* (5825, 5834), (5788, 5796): 1.07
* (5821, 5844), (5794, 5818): 1.04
